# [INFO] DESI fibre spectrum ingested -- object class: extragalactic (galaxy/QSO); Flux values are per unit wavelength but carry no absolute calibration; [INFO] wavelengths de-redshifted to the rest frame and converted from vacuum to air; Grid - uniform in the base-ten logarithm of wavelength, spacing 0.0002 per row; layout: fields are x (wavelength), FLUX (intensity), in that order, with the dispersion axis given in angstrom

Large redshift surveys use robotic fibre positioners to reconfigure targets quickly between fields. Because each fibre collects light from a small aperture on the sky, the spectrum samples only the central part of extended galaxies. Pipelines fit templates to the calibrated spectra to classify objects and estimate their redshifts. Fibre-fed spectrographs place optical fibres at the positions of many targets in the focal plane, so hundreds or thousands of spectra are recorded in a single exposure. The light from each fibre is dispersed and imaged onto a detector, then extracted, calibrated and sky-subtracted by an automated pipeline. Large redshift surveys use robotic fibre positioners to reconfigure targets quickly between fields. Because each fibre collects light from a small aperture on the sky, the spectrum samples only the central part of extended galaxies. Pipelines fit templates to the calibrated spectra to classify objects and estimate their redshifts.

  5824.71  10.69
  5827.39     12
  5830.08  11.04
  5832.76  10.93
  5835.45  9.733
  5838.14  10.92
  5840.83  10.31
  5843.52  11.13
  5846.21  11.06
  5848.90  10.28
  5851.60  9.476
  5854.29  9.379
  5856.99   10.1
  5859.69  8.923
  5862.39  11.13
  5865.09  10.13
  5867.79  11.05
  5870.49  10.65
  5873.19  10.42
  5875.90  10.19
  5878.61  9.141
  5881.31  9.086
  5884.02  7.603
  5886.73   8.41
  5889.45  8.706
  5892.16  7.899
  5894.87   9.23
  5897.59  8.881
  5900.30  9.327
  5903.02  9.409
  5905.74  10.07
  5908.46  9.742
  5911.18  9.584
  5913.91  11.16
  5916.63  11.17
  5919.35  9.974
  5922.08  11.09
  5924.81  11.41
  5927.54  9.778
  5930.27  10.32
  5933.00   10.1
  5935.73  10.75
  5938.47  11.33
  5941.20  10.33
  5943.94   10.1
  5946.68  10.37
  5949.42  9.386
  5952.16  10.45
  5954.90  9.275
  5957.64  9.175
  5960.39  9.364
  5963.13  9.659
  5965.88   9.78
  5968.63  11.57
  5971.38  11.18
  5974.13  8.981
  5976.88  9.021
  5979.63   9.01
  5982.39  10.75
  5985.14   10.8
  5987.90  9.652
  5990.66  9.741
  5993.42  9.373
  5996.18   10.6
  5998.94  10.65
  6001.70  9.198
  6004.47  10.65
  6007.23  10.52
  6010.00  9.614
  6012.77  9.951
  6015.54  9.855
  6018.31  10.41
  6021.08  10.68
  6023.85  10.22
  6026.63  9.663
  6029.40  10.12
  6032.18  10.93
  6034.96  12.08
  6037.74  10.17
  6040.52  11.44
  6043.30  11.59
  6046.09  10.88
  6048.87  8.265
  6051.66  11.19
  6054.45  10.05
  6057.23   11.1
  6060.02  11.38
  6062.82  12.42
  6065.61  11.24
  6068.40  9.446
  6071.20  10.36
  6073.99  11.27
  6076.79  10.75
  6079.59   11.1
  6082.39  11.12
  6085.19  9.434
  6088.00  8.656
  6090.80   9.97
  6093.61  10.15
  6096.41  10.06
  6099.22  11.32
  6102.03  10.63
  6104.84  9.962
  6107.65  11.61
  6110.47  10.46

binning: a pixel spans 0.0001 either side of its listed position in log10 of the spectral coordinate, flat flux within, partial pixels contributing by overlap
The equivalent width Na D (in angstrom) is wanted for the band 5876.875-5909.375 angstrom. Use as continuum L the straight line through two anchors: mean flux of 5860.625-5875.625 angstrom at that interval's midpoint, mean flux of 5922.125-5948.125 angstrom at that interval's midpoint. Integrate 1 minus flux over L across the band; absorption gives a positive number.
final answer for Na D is 4.94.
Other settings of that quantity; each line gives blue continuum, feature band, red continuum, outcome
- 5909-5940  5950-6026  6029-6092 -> 4.5 angstrom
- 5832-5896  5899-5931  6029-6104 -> -0.7 angstrom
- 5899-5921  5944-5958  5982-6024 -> 0.4 angstrom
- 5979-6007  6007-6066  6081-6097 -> -3.7 angstrom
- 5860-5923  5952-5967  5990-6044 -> 0.8 angstrom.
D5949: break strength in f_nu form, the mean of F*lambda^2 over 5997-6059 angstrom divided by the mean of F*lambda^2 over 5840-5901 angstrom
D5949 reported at 1.14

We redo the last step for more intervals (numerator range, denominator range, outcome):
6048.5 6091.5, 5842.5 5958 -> 1.12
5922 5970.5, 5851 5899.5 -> 1.11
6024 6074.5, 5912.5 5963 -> 1.08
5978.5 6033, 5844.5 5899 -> 1.10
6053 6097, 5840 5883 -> 1.12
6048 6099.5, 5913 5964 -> 1.07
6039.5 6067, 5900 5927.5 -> 1.11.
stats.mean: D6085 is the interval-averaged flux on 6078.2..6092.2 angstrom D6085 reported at 10.1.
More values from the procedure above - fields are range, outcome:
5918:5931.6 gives 10.5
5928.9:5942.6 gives 10.6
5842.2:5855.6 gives 10.3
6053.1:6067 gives 11.2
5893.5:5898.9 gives 9.05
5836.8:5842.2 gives 10.6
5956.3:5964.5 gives 9.4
